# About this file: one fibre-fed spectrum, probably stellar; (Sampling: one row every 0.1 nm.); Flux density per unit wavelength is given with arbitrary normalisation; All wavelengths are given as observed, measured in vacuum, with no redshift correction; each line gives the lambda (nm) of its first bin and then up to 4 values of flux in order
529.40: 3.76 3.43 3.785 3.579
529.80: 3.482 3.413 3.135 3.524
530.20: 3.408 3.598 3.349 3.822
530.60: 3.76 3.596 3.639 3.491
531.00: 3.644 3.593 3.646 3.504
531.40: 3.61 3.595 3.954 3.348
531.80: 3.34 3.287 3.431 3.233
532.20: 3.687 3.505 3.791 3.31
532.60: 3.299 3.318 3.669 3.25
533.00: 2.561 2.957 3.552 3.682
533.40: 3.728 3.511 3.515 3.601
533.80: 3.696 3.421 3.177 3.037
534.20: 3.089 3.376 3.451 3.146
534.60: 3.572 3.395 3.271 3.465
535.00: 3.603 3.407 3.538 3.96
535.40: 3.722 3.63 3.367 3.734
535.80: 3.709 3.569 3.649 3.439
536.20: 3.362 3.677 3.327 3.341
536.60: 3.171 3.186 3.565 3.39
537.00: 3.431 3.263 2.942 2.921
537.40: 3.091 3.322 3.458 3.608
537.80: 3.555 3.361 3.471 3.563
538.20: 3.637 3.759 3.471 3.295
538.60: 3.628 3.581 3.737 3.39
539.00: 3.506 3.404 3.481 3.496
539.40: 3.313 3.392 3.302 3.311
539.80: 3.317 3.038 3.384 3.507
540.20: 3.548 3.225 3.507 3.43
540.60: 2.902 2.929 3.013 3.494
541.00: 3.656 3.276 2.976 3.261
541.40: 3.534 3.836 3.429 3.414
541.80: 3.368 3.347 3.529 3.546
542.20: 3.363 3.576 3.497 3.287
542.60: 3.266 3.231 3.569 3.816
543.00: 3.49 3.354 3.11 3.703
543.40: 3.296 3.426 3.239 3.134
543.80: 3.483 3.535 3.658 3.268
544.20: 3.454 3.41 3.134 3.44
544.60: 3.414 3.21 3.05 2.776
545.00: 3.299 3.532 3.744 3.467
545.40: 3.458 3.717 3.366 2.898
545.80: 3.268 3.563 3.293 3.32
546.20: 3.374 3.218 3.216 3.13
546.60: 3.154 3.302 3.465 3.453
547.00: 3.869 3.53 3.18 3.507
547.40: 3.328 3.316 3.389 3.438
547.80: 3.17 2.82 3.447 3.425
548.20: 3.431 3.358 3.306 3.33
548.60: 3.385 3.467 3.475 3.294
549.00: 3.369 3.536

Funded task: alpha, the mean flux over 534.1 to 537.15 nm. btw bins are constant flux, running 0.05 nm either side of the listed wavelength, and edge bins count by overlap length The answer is 3.45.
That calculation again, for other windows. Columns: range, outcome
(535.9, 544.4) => 3.4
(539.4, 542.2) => 3.35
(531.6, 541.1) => 3.41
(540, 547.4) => 3.37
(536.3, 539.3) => 3.41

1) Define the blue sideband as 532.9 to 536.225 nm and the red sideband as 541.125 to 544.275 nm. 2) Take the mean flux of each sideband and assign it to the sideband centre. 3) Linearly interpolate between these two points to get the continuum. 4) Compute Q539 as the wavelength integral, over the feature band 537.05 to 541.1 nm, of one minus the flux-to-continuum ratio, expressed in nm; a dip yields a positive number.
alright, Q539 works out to 0.06 nm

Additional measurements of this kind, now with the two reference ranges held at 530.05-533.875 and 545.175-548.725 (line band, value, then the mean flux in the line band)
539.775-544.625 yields 0.035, 3.38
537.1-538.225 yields 0.033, 3.35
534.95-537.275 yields -0.007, 3.47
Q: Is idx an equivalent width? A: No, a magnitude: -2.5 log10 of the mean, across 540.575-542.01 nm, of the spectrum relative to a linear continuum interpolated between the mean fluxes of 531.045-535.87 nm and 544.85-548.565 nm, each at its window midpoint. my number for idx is 0.020 mag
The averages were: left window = 3.46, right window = 3.35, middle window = 3.33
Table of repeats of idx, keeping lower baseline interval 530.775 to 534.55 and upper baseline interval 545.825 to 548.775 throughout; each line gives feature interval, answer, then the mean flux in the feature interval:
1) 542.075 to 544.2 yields -0.01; 3.42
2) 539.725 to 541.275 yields 0.04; 3.28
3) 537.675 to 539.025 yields -0.04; 3.54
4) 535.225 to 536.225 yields -0.06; 3.62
